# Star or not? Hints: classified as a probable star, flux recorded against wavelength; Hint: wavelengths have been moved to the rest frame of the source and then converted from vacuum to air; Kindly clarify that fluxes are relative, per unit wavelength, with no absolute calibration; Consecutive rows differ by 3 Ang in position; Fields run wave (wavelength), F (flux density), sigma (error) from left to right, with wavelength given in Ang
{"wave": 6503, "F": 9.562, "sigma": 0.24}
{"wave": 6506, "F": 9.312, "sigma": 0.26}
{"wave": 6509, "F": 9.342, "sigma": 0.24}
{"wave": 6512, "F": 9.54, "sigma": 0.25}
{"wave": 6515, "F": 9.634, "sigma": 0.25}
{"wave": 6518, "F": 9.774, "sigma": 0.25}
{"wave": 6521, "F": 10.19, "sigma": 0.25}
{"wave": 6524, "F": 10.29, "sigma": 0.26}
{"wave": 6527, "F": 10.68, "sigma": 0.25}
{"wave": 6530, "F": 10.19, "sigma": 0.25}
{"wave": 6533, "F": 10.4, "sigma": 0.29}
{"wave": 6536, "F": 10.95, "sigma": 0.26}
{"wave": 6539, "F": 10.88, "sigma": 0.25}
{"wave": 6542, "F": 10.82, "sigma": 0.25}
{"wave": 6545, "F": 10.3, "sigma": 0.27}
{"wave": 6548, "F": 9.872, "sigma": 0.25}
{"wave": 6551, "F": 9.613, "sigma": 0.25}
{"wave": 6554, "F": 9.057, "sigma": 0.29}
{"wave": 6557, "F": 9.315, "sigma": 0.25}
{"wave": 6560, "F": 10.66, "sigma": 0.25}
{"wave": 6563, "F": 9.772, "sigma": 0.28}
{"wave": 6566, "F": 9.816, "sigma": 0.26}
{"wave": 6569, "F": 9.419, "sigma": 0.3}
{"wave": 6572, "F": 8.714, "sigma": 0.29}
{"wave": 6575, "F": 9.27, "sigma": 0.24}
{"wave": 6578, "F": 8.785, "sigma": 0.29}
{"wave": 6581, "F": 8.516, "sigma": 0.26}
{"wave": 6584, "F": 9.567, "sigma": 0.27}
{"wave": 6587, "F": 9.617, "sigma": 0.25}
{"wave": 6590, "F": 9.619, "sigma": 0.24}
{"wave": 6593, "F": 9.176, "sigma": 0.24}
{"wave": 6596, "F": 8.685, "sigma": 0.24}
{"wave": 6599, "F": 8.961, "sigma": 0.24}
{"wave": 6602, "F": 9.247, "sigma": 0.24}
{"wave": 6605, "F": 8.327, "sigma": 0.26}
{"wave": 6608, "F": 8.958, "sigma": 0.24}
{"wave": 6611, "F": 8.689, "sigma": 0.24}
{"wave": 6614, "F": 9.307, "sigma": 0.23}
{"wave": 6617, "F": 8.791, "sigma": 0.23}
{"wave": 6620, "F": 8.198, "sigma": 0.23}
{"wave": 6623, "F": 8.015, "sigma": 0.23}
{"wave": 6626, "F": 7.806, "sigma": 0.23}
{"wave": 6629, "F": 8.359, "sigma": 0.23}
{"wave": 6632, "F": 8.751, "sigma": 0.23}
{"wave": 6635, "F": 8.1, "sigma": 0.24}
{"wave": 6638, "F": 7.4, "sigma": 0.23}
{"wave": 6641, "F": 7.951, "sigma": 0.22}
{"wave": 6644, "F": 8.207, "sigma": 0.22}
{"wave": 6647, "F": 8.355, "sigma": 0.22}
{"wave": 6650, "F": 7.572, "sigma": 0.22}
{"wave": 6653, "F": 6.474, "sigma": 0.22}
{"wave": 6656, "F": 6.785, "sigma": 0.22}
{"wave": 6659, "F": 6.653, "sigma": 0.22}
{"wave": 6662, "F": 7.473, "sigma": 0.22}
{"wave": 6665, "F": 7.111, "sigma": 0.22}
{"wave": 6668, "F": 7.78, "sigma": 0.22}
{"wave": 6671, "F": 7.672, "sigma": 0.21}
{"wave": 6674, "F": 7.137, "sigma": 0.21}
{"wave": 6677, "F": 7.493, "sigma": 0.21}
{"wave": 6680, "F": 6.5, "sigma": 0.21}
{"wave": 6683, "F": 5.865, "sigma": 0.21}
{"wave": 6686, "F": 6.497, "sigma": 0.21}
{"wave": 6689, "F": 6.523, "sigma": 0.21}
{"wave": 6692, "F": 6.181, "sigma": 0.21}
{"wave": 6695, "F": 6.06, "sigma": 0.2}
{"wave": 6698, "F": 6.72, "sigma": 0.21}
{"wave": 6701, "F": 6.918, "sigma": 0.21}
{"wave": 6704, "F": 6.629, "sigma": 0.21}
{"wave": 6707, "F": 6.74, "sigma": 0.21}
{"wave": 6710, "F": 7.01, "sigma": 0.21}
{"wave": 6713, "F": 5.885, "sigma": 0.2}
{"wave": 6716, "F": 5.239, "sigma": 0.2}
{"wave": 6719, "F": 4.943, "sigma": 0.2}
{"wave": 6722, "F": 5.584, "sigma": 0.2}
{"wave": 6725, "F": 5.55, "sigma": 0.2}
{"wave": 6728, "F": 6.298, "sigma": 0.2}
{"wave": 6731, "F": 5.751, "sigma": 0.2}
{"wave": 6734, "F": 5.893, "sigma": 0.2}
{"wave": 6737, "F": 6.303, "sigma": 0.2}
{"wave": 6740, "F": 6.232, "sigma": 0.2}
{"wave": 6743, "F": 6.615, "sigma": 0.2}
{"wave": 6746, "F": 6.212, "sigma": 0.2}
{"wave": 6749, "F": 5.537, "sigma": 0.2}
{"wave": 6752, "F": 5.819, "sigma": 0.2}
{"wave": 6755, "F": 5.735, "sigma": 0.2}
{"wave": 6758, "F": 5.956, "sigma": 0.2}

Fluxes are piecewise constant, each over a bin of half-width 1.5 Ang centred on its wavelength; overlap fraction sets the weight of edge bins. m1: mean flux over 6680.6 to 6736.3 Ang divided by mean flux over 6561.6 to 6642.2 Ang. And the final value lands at 0.70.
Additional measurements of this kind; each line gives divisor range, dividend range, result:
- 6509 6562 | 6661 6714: 0.67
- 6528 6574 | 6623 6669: 0.77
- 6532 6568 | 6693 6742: 0.61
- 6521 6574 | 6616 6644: 0.81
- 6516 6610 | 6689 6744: 0.64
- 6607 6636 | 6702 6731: 0.71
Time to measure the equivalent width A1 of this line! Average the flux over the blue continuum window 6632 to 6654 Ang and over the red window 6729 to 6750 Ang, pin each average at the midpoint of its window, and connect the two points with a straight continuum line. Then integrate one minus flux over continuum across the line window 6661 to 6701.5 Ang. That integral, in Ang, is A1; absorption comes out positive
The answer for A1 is 1.7 Ang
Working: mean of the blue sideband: 7.82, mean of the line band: 6.84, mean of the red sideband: 6.1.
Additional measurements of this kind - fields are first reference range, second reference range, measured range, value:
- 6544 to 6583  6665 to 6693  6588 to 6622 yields -1.48 Ang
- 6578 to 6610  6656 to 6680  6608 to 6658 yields 0.29 Ang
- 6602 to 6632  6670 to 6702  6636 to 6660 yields 0.79 Ang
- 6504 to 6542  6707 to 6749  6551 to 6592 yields -1.18 Ang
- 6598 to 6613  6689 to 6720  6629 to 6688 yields 0.76 Ang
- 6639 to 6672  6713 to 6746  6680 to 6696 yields 1.18 Ang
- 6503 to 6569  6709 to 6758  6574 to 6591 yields -0.36 Ang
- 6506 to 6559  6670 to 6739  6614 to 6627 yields -0.34 Ang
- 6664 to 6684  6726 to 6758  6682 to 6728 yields 3.16 Ang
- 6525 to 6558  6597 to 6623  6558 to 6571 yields -0.17 Ang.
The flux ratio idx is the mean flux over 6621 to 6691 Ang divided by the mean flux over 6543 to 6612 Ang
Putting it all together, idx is 0.80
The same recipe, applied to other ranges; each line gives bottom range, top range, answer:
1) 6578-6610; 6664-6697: 0.75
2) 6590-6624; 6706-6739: 0.67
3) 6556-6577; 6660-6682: 0.76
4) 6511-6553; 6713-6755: 0.57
